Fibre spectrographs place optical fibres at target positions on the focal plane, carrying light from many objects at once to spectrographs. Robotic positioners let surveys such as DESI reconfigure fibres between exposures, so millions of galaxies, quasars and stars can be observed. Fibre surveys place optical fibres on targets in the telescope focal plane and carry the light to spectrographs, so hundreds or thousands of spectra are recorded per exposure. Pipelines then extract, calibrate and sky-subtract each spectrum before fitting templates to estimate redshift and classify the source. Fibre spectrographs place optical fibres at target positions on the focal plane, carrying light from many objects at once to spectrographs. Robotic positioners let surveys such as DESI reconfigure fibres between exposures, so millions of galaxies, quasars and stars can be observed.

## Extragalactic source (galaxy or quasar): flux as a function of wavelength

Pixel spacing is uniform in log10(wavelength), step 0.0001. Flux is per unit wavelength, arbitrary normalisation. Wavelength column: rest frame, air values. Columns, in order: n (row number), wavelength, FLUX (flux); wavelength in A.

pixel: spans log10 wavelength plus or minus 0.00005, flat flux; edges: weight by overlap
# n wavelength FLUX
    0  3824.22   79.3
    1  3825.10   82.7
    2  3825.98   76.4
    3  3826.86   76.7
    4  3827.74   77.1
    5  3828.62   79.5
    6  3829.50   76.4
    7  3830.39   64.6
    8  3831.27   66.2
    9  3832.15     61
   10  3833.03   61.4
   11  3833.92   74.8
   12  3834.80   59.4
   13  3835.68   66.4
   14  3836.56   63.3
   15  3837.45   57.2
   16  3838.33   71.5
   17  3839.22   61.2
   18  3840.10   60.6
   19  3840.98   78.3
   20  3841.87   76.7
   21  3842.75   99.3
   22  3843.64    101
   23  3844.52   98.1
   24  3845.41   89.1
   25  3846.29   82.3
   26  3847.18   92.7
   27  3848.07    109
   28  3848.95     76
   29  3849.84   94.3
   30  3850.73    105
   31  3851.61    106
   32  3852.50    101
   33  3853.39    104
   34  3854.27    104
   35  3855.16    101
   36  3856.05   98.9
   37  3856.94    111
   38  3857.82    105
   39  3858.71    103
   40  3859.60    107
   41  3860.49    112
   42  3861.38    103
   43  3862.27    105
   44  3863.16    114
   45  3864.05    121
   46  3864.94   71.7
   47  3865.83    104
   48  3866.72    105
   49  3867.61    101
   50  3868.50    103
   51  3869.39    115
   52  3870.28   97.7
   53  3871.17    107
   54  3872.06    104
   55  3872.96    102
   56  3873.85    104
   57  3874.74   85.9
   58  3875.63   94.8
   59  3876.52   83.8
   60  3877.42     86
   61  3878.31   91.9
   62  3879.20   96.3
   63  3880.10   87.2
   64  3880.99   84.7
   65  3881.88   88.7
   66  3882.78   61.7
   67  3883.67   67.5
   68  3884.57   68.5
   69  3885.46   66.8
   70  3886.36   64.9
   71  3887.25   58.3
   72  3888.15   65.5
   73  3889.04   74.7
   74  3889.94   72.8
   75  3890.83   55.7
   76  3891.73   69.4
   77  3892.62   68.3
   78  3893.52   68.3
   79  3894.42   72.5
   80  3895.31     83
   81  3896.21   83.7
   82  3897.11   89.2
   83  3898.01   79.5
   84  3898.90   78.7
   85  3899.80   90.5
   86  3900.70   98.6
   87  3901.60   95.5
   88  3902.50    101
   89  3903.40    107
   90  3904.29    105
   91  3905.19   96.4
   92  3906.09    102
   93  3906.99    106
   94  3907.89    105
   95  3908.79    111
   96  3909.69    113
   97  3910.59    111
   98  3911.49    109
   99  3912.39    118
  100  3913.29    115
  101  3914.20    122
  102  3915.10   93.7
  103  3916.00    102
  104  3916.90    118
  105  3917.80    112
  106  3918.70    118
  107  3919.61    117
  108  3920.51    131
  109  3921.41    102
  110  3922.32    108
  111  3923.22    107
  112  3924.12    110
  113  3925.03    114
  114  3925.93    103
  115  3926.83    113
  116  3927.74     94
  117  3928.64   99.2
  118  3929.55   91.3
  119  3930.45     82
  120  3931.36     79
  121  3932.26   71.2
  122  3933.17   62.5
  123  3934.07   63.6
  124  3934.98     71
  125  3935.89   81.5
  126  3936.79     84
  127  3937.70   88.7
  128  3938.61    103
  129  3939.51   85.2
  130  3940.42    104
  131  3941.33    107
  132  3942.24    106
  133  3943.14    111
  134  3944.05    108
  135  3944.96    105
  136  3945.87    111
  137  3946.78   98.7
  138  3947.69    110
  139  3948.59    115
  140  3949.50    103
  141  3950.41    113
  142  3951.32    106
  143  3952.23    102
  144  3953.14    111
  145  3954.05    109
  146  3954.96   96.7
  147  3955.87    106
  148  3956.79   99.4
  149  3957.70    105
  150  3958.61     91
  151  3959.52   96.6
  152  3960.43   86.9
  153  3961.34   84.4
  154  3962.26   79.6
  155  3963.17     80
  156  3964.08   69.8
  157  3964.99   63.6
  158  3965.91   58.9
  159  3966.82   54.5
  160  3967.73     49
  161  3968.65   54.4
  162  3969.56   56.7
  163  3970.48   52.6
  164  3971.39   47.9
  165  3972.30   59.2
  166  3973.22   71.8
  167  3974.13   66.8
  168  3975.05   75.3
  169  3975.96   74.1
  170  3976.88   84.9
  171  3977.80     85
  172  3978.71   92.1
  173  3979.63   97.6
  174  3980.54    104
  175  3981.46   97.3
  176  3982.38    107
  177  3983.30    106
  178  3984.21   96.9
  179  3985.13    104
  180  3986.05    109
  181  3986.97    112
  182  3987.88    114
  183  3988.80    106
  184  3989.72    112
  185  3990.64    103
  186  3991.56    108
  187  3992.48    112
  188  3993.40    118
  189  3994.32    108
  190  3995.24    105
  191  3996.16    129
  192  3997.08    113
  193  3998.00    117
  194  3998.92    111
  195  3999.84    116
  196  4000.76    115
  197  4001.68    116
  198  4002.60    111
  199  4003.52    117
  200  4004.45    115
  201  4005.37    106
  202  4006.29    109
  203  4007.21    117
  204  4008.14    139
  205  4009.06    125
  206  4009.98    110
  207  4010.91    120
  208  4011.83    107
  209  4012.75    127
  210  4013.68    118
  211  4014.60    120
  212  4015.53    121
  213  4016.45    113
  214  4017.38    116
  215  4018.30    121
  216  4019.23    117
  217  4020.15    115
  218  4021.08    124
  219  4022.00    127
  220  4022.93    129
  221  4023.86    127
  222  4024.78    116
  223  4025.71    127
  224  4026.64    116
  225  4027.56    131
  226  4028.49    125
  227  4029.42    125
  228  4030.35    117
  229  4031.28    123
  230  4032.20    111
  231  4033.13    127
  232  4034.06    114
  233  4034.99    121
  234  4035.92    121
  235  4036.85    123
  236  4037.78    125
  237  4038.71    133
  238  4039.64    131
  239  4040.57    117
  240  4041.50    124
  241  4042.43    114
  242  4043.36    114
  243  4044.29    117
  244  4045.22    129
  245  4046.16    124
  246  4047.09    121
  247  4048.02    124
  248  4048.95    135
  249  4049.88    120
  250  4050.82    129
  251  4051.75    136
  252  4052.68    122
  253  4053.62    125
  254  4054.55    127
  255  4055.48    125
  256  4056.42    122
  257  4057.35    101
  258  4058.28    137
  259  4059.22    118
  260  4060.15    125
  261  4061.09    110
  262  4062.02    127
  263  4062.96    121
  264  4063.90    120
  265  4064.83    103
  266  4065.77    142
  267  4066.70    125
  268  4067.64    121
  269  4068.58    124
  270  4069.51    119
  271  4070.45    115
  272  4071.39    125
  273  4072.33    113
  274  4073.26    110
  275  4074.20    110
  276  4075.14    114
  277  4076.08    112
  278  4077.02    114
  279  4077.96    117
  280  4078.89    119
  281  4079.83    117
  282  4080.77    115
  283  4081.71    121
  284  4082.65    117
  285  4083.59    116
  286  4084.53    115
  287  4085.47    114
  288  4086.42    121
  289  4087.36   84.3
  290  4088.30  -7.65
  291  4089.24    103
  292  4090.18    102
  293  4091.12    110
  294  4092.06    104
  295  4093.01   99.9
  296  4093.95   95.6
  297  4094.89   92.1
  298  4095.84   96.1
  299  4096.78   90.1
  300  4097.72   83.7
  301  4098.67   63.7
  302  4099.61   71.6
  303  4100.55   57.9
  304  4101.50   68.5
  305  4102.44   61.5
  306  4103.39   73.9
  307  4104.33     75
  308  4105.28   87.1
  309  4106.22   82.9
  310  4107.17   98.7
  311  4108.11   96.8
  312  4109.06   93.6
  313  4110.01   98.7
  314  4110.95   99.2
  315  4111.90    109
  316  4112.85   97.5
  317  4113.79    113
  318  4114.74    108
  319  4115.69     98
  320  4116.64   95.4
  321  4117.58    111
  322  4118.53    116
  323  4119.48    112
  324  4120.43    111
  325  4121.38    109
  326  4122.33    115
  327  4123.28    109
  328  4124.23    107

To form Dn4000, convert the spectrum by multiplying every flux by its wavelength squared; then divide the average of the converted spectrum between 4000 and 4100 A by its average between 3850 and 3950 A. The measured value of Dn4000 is 1.3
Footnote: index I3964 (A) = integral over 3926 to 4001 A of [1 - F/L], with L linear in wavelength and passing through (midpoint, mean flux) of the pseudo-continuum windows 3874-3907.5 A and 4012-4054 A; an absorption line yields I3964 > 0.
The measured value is 7.0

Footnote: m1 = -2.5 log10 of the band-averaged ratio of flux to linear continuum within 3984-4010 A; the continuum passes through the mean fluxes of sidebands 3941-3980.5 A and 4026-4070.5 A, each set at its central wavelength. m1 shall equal -0.11 mag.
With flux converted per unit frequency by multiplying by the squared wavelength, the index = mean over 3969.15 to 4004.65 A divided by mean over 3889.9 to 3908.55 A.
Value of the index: 1.18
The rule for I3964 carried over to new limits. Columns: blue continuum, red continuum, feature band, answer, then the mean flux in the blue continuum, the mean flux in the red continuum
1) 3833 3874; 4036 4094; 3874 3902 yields 5.4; 93.6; 116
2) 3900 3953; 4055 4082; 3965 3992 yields 5.9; 102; 119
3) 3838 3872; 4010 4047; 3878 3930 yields 5.3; 97.4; 121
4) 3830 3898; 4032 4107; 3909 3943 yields -2.6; 86.4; 110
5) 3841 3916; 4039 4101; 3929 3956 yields 1.0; 93.7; 112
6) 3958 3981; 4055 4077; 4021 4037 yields -3.3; 73.7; 119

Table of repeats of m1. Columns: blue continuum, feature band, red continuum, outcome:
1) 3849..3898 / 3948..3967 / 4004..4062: 0.152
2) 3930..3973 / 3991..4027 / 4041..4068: -0.102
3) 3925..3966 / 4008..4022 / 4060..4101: -0.190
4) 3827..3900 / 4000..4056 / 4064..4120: -0.243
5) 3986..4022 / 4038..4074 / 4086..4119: -0.196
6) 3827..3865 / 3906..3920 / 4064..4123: -0.209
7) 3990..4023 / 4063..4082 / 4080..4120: -0.168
